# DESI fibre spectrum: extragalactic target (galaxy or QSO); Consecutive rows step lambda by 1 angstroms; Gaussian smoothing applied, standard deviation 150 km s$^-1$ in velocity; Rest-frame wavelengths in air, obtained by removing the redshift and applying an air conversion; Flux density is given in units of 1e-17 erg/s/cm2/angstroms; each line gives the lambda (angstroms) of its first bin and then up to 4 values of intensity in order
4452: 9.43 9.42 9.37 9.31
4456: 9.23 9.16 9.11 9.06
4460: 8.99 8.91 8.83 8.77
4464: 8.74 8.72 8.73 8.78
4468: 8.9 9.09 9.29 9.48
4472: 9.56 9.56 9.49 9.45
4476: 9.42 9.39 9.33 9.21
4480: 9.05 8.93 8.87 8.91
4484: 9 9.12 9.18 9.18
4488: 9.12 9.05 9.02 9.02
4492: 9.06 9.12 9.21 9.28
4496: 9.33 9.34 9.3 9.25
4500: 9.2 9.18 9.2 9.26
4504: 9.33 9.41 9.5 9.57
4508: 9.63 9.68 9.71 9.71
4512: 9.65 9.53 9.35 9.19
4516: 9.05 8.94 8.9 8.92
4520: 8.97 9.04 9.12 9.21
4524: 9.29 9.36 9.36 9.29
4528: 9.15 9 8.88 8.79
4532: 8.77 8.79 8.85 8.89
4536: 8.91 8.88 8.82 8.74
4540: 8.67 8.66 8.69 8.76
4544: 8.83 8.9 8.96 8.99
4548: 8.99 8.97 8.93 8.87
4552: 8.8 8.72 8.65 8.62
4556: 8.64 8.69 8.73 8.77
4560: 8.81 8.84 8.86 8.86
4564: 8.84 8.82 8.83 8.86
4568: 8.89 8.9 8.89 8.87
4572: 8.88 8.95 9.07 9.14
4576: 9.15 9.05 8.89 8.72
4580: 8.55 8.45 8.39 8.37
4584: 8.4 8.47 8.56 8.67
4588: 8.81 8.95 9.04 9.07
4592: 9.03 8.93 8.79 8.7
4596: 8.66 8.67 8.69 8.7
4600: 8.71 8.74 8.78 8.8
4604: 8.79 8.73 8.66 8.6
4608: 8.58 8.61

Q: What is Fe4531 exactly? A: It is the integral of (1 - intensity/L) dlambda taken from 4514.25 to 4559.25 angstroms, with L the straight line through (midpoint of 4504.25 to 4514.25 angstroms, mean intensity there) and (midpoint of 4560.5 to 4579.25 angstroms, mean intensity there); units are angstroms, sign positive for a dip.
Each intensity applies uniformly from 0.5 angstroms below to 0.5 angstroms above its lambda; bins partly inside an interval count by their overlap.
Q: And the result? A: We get 1.8 angstroms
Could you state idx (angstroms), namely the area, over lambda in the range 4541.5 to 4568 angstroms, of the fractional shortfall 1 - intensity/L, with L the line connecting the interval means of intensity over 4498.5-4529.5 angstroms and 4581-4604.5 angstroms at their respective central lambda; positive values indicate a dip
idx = 0.5 angstroms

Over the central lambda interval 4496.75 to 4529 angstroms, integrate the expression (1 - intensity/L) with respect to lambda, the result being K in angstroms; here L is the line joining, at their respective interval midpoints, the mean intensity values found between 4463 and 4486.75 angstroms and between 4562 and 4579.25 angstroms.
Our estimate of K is -0.88 angstroms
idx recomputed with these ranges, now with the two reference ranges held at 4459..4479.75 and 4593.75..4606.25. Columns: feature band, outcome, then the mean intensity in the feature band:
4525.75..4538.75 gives 0.0 angstroms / 8.94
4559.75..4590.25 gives 0.0 angstroms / 8.8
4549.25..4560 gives 0.1 angstroms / 8.75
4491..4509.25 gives -0.6 angstroms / 9.31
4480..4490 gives 0.0 angstroms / 9.04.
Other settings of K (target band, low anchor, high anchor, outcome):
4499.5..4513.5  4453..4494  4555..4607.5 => -0.7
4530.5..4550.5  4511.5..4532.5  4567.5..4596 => 0.4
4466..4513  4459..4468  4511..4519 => -1.2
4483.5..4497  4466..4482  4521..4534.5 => 0.1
